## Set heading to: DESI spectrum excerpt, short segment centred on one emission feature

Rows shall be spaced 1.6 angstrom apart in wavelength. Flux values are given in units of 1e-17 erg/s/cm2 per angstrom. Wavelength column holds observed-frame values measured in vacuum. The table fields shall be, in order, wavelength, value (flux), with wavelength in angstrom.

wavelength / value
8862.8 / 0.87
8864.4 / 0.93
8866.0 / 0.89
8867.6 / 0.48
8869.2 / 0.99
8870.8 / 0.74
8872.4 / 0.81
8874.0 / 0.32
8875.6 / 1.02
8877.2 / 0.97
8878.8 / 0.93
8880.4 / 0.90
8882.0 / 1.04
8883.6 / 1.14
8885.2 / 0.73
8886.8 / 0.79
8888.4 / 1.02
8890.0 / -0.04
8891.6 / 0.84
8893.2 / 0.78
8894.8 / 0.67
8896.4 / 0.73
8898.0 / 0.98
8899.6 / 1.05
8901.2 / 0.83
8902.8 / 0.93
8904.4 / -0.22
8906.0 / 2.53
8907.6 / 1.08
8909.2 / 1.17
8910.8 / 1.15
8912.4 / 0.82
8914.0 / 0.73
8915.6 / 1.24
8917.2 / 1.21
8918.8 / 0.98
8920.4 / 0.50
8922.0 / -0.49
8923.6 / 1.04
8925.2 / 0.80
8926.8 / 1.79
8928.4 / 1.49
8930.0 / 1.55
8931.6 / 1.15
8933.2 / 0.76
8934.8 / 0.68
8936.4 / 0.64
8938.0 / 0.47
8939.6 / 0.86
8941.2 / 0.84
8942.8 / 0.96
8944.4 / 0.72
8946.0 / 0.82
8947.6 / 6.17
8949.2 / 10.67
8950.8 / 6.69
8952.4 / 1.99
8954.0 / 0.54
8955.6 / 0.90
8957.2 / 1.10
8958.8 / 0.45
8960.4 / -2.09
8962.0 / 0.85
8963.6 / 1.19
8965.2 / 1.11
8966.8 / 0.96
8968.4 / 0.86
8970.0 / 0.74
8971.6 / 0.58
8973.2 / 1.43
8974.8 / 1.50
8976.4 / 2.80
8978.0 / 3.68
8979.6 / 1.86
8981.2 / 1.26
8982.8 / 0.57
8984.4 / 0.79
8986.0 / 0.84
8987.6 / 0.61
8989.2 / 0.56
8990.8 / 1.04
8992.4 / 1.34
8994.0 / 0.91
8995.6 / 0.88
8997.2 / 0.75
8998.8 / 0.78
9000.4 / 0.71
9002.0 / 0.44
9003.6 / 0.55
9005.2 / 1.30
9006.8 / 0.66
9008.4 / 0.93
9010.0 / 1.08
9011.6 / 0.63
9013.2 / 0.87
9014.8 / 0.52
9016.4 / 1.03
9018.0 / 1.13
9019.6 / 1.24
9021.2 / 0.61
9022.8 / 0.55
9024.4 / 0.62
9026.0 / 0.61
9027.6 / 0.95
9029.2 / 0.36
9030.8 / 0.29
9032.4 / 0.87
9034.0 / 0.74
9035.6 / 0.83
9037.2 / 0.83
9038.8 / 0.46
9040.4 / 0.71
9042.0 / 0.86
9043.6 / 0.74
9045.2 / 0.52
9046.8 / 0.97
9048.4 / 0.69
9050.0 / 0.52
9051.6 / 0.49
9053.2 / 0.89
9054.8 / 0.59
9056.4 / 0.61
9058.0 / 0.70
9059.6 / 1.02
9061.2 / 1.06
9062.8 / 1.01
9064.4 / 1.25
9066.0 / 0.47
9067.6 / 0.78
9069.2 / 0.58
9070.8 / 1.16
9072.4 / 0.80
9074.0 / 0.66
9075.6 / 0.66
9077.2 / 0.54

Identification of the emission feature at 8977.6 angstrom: [N II]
